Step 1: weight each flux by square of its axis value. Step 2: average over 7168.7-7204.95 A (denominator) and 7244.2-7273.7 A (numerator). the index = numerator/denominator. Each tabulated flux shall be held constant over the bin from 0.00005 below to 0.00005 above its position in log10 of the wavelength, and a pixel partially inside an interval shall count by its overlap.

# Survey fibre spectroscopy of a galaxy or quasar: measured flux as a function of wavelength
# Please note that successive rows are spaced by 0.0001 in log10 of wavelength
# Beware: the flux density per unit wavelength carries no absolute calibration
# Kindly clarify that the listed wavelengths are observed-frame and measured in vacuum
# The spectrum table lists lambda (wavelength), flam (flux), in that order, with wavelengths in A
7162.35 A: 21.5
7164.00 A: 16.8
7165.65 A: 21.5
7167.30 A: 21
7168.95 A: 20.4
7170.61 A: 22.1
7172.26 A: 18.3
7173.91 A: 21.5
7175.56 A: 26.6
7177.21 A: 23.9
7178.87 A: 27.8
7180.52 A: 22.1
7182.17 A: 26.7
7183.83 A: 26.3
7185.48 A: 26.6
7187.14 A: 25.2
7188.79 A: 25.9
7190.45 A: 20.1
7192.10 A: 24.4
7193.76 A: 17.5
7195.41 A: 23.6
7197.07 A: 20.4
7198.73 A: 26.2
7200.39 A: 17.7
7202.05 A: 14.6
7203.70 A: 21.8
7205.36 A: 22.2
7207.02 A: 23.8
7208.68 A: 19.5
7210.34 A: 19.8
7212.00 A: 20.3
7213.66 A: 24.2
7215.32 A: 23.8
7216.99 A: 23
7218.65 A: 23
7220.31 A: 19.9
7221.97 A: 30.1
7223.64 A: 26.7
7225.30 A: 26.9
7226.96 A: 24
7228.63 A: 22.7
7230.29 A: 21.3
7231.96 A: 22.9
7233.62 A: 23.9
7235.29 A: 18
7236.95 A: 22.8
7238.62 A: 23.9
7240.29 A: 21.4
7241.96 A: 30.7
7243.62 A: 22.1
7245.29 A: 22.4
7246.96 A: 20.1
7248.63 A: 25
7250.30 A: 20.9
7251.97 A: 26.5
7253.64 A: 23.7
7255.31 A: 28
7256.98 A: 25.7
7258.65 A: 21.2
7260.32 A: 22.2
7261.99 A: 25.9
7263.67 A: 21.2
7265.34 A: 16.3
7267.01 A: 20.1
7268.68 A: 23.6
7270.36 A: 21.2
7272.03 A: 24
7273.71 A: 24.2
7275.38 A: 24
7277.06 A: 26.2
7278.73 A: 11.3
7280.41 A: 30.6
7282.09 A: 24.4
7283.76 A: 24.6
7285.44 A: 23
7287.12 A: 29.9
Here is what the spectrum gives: 1.0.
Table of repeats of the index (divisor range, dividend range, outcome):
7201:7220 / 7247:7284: 1.10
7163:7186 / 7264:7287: 1.02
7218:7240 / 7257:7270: 0.93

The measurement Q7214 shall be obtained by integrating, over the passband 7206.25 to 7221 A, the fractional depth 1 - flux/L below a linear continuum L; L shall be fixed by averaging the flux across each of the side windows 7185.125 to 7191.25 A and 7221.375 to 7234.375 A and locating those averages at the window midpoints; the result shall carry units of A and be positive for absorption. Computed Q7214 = 1.6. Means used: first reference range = 24.3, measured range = 21.9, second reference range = 24.7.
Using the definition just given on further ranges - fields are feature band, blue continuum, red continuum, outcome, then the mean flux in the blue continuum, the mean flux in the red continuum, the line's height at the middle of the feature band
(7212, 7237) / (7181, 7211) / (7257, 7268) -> -1.7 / 22.4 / 21.5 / 22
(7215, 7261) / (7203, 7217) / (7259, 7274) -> -3.6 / 22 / 22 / 22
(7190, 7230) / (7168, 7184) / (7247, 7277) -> 1.7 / 23.4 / 23.2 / 23.3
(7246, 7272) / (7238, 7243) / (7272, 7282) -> 1.6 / 25.3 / 23.4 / 24.3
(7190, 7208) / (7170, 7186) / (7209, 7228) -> 2.1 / 24.2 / 23.7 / 23.9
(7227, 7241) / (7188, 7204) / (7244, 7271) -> 0.0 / 21.2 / 22.7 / 22.2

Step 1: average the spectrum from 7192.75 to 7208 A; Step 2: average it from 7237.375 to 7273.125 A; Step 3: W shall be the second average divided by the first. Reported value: 1.11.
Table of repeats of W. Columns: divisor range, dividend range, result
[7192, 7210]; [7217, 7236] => 1.13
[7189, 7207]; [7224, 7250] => 1.10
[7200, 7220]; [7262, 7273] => 1.01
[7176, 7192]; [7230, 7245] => 0.92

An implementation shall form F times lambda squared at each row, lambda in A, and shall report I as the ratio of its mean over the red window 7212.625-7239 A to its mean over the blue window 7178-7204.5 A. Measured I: 1.04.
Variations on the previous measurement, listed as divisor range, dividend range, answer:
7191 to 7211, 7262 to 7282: 1.09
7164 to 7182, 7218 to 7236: 1.07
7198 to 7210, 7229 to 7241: 1.07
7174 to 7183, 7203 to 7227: 0.94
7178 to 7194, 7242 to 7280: 0.95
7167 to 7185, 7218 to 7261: 1.03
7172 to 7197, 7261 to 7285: 0.98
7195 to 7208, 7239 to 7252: 1.12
